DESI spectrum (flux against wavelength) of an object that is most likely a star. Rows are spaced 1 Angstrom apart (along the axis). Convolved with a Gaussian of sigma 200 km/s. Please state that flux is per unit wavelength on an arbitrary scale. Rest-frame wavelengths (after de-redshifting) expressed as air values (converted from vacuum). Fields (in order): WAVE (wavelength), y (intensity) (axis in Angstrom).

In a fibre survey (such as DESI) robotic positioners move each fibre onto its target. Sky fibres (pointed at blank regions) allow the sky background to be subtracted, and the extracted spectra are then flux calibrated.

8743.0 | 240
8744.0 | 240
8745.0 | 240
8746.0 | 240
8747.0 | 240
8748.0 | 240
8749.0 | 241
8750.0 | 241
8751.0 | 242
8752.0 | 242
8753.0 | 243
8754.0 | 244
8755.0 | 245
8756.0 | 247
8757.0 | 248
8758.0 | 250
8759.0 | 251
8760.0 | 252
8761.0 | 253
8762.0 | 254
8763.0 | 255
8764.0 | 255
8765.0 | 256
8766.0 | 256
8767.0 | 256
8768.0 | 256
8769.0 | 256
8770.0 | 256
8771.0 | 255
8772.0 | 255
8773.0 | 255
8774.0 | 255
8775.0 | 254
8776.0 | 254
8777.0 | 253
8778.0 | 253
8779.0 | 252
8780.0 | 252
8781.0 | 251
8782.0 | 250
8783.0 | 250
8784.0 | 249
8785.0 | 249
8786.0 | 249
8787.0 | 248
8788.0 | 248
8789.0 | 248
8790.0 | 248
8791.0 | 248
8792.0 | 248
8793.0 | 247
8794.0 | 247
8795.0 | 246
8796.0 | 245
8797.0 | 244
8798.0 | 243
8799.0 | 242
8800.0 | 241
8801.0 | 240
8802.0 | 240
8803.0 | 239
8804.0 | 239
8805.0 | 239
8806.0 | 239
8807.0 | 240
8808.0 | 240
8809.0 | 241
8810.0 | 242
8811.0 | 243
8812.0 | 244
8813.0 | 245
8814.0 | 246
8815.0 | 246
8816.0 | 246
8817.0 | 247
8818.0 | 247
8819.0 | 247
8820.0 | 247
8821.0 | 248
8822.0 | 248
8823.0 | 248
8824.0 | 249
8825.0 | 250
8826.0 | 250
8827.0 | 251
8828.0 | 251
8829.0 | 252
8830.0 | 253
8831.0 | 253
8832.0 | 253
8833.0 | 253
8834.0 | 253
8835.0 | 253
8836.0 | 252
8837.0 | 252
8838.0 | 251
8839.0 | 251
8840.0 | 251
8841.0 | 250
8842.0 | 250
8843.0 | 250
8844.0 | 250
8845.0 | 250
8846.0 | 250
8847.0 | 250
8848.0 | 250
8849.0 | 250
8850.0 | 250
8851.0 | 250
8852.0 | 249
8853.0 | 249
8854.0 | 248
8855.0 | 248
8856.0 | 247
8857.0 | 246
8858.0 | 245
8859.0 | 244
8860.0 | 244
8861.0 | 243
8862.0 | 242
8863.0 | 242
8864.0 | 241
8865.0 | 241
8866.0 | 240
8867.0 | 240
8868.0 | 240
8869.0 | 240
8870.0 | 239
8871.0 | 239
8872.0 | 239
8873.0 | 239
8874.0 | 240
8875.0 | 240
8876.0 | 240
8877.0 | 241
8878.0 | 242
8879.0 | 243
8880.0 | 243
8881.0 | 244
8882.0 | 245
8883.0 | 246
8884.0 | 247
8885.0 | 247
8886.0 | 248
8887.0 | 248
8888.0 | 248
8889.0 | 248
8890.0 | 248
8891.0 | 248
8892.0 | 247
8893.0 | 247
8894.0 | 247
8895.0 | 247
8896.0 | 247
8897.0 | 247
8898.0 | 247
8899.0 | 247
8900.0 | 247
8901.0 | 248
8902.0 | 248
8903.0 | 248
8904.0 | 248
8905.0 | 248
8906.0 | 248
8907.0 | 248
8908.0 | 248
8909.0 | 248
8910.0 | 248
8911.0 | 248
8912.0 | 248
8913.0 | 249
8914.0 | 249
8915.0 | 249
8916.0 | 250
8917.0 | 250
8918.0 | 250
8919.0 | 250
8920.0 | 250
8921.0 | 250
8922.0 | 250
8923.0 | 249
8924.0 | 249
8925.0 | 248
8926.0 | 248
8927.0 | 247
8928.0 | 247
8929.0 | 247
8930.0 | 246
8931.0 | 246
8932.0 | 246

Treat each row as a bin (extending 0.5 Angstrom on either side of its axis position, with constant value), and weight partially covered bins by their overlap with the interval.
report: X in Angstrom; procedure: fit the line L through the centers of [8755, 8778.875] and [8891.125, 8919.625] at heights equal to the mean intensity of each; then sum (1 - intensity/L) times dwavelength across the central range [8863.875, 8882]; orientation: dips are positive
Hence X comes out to 0.6 Angstrom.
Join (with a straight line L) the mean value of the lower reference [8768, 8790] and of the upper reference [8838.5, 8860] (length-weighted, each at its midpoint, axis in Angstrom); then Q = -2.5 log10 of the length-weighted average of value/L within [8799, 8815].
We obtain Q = 0.04 mag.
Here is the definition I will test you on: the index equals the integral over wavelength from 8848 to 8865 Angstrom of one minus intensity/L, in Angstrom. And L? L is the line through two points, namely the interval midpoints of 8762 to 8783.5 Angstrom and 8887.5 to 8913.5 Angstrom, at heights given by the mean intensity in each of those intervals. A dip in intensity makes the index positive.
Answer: 0.3 Angstrom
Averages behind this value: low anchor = 254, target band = 246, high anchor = 248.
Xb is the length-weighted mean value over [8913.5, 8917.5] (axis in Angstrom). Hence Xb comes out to 250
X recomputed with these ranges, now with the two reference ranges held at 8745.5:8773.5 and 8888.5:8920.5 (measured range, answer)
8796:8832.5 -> 0.52 Angstrom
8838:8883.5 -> 0.65 Angstrom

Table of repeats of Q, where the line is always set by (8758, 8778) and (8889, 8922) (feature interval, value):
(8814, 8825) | 0.02 mag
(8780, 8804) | 0.03 mag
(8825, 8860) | 0.00 mag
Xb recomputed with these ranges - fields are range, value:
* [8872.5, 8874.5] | 240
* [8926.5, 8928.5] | 247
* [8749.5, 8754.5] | 242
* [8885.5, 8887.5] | 248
